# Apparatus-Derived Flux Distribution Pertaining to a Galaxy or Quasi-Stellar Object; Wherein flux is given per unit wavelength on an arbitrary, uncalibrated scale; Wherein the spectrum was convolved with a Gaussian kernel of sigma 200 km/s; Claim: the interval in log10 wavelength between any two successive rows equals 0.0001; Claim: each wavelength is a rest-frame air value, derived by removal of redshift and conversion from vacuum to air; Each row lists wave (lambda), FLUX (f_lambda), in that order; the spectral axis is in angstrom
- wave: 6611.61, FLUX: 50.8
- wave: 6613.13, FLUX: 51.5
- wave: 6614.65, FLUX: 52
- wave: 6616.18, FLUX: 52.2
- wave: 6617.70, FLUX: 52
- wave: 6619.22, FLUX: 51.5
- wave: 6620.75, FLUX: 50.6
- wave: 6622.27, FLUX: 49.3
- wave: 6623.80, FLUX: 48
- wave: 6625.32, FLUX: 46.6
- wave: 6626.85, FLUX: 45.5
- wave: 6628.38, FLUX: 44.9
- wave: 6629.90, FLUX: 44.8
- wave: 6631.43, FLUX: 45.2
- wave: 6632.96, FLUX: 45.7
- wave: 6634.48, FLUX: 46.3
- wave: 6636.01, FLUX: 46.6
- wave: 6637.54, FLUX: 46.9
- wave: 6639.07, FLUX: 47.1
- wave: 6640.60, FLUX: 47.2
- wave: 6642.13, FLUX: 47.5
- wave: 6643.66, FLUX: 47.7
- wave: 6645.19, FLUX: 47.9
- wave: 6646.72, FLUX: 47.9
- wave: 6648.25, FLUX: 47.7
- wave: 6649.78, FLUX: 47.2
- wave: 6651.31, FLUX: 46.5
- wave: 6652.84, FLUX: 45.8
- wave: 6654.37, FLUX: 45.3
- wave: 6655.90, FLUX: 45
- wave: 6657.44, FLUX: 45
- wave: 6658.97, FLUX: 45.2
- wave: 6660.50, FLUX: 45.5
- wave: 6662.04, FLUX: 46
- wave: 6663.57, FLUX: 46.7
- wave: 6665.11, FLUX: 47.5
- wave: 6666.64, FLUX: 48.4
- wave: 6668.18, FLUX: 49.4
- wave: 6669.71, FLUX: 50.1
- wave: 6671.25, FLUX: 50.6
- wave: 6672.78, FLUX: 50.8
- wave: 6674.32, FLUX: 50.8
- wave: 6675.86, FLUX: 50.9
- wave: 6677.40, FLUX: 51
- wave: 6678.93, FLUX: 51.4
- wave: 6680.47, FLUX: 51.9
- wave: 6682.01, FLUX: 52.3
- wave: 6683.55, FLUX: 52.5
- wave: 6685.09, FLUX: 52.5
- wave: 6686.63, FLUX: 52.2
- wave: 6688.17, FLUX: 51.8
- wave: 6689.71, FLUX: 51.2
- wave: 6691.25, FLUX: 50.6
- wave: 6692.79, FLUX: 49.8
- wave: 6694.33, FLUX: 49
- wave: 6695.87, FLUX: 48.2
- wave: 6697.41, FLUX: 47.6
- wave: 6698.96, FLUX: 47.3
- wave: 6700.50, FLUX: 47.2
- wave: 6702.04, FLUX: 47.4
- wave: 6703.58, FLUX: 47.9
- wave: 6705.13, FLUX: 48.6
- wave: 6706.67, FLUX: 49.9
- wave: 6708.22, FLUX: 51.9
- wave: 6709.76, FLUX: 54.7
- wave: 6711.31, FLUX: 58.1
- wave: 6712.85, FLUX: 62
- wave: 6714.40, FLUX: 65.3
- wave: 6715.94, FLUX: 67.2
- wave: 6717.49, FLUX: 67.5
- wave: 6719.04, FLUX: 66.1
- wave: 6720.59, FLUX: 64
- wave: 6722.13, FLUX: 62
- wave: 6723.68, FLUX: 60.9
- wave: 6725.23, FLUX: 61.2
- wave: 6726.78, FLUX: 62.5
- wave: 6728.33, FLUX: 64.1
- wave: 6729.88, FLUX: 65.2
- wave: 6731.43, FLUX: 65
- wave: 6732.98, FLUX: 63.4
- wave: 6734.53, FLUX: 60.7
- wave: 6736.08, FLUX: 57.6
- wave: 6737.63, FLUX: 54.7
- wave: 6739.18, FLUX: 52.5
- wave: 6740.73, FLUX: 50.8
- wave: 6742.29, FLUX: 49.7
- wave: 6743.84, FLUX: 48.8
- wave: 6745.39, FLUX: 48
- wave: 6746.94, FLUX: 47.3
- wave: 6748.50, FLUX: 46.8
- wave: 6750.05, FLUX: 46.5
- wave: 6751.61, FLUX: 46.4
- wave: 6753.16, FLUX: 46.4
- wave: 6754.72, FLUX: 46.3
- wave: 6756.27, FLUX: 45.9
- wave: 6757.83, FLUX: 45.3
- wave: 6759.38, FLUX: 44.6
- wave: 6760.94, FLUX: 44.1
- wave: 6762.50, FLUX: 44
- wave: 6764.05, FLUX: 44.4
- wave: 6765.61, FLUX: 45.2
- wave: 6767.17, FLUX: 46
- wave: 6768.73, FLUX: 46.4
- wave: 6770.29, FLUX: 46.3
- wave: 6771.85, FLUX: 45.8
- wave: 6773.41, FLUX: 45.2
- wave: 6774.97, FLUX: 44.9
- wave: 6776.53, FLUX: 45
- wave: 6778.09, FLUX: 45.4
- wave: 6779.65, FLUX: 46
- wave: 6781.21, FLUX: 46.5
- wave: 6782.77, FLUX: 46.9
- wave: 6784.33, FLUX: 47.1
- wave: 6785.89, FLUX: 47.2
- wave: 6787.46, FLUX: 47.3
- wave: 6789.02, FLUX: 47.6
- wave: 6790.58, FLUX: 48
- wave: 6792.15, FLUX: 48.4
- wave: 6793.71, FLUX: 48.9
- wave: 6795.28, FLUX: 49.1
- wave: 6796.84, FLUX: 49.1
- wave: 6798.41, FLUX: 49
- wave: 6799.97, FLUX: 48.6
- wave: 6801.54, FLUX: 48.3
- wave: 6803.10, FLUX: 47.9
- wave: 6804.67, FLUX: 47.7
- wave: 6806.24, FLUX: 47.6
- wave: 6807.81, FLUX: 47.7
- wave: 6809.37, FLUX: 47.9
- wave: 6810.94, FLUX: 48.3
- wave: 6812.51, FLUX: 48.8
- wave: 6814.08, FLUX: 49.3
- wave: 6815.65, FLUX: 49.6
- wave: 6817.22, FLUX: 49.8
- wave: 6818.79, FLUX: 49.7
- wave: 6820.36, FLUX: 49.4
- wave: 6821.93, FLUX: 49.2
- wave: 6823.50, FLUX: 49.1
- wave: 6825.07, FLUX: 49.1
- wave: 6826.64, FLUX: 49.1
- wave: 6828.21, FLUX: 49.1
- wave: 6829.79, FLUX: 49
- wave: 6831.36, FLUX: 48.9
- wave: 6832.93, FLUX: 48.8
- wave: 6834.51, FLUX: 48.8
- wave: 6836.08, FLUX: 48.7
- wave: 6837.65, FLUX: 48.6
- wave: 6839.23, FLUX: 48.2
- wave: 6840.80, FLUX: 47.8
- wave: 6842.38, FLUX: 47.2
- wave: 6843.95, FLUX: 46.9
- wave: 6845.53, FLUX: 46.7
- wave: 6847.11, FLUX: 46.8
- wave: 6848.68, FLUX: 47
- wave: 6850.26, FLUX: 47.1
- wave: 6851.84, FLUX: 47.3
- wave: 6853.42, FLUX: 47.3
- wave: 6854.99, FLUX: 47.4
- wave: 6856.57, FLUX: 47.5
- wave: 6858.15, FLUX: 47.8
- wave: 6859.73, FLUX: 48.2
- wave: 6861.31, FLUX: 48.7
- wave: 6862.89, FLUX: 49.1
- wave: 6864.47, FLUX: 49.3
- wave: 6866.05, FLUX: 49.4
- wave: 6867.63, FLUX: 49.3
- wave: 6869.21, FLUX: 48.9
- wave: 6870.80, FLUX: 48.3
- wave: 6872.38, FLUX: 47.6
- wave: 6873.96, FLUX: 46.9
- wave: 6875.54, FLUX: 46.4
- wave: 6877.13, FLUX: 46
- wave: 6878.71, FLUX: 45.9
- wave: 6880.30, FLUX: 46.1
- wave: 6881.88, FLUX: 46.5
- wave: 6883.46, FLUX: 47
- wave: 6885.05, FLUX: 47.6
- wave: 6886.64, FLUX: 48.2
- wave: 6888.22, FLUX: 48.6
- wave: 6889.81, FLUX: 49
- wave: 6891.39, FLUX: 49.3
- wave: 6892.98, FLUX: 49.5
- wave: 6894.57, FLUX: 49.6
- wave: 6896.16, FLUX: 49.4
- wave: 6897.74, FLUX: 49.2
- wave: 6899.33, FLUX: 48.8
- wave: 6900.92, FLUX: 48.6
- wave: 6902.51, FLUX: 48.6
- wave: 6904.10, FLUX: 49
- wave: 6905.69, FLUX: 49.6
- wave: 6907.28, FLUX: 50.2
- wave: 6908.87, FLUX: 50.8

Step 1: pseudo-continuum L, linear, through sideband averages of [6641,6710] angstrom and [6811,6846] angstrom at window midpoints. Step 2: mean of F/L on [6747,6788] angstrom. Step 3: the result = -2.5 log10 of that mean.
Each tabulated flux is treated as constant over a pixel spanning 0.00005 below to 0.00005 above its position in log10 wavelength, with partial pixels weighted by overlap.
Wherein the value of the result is 0.067 mag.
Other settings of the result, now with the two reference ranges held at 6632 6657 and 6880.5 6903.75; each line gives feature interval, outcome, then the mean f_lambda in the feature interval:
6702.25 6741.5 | -0.24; 59.2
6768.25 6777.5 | 0.05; 45.6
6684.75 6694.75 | -0.09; 51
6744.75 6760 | 0.03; 46.4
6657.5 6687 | -0.06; 49.6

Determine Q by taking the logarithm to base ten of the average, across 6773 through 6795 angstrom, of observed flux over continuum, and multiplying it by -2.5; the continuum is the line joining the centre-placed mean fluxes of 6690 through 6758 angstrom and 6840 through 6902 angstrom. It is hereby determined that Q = 0.11 mag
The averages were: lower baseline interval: 54.3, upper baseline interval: 47.9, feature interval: 46.8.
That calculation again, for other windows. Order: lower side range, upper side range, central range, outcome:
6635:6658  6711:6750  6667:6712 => 0.05 mag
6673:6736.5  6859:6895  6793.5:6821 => 0.05 mag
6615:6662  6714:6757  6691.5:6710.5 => 0.08 mag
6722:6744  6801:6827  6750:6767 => 0.22 mag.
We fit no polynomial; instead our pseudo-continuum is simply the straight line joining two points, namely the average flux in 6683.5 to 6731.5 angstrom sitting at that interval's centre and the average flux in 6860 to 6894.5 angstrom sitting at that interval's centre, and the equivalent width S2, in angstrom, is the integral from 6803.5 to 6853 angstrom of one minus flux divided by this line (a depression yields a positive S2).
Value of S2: 1.9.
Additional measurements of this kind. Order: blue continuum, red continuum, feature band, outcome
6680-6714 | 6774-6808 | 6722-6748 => -3.83 angstrom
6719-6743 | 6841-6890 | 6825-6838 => 0.46 angstrom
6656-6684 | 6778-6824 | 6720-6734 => -4.14 angstrom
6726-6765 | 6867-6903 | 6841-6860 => 0.65 angstrom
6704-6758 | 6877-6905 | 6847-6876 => 0.98 angstrom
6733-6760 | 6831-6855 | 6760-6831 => 1.69 angstrom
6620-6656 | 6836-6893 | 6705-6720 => -3.98 angstrom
